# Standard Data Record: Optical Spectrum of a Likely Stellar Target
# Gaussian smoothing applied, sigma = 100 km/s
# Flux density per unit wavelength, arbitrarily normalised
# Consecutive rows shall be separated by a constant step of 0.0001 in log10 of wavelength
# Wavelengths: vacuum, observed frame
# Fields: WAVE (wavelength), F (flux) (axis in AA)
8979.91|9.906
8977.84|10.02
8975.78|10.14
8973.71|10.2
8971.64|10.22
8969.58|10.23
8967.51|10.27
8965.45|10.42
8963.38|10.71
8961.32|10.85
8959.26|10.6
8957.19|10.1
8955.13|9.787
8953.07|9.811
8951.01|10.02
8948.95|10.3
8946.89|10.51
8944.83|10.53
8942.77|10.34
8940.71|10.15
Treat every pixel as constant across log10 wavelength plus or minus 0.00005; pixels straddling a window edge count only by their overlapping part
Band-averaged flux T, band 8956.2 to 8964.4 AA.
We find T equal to 10.6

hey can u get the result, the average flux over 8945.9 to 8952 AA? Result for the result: 10.3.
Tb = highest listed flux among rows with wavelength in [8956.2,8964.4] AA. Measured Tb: 10.85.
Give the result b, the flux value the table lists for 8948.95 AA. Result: 10.3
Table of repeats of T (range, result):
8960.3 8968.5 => 10.6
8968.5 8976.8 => 10.2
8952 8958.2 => 9.91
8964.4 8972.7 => 10.3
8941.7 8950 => 10.4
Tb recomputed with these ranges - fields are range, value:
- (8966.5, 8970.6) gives 10.27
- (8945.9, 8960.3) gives 10.6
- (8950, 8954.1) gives 10.02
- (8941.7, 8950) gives 10.53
